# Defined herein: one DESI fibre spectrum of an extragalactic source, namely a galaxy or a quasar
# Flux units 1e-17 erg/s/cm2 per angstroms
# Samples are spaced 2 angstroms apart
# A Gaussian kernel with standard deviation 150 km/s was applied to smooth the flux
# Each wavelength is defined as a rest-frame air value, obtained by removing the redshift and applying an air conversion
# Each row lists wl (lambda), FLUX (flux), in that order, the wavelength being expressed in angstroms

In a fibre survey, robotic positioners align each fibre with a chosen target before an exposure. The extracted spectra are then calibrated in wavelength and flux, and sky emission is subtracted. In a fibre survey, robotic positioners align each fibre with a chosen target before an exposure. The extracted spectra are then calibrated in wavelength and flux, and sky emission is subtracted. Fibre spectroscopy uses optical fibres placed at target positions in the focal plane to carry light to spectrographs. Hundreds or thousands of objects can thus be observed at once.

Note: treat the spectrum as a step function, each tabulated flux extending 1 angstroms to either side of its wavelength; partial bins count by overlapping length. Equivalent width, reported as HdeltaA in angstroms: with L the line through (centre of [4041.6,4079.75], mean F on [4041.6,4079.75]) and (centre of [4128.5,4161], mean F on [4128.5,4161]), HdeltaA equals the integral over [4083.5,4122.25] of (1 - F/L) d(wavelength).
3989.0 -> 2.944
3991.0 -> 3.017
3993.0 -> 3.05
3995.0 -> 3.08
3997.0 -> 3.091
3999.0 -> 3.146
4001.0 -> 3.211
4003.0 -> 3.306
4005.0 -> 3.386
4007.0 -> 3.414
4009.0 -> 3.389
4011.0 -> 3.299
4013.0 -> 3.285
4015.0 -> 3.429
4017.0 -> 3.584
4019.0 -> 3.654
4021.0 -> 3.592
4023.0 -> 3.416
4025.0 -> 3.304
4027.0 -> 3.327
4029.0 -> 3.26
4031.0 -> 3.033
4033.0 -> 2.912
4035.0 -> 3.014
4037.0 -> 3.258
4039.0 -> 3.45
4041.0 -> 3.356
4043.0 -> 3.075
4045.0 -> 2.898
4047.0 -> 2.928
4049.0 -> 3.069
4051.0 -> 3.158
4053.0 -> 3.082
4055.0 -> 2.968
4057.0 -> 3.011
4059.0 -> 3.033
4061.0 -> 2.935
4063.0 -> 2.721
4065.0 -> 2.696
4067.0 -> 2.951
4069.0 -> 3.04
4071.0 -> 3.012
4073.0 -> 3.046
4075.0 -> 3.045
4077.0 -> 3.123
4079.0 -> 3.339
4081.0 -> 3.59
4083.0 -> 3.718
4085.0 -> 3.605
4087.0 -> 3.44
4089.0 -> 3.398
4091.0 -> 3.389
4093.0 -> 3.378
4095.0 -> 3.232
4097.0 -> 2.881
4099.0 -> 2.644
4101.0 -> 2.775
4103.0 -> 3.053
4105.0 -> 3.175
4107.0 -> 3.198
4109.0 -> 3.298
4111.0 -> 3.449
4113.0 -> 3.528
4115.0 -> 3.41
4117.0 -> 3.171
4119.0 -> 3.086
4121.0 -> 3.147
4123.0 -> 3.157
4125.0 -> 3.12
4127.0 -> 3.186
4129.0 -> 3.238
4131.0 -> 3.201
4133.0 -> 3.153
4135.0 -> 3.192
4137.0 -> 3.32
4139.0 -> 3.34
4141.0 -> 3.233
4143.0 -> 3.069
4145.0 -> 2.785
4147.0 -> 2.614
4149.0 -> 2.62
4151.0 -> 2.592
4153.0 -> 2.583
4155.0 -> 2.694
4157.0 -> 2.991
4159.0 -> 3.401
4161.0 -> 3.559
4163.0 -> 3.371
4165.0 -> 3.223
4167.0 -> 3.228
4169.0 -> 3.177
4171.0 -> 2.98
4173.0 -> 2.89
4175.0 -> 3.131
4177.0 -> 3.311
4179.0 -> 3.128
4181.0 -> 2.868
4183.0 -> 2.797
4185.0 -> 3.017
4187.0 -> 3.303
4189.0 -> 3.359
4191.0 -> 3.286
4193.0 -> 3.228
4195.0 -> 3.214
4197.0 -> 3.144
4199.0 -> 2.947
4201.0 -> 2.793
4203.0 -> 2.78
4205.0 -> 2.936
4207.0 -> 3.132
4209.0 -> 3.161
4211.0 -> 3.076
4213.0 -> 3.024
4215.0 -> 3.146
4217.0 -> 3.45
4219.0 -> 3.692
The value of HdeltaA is -2.8 angstroms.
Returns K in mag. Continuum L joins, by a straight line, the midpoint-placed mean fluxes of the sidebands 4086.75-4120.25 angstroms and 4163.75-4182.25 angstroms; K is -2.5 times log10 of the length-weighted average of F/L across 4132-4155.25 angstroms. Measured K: 0.07 mag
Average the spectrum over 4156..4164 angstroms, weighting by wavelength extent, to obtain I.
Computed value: 3.33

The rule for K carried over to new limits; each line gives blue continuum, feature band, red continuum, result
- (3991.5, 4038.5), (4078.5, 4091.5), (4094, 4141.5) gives -0.10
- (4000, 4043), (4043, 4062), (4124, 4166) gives 0.09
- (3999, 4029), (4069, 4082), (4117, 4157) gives 0.01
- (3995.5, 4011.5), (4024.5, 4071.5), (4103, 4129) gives 0.07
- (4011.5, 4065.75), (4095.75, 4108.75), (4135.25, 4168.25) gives 0.04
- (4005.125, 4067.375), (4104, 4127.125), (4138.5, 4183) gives -0.06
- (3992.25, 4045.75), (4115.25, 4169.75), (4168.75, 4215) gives 0.01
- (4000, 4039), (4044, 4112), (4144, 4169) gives 0.02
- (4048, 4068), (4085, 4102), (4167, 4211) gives -0.06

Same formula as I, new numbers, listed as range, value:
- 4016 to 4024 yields 3.56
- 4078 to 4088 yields 3.54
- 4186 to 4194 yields 3.29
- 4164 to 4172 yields 3.15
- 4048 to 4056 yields 3.07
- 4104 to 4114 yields 3.33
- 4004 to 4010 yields 3.4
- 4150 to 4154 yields 2.59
